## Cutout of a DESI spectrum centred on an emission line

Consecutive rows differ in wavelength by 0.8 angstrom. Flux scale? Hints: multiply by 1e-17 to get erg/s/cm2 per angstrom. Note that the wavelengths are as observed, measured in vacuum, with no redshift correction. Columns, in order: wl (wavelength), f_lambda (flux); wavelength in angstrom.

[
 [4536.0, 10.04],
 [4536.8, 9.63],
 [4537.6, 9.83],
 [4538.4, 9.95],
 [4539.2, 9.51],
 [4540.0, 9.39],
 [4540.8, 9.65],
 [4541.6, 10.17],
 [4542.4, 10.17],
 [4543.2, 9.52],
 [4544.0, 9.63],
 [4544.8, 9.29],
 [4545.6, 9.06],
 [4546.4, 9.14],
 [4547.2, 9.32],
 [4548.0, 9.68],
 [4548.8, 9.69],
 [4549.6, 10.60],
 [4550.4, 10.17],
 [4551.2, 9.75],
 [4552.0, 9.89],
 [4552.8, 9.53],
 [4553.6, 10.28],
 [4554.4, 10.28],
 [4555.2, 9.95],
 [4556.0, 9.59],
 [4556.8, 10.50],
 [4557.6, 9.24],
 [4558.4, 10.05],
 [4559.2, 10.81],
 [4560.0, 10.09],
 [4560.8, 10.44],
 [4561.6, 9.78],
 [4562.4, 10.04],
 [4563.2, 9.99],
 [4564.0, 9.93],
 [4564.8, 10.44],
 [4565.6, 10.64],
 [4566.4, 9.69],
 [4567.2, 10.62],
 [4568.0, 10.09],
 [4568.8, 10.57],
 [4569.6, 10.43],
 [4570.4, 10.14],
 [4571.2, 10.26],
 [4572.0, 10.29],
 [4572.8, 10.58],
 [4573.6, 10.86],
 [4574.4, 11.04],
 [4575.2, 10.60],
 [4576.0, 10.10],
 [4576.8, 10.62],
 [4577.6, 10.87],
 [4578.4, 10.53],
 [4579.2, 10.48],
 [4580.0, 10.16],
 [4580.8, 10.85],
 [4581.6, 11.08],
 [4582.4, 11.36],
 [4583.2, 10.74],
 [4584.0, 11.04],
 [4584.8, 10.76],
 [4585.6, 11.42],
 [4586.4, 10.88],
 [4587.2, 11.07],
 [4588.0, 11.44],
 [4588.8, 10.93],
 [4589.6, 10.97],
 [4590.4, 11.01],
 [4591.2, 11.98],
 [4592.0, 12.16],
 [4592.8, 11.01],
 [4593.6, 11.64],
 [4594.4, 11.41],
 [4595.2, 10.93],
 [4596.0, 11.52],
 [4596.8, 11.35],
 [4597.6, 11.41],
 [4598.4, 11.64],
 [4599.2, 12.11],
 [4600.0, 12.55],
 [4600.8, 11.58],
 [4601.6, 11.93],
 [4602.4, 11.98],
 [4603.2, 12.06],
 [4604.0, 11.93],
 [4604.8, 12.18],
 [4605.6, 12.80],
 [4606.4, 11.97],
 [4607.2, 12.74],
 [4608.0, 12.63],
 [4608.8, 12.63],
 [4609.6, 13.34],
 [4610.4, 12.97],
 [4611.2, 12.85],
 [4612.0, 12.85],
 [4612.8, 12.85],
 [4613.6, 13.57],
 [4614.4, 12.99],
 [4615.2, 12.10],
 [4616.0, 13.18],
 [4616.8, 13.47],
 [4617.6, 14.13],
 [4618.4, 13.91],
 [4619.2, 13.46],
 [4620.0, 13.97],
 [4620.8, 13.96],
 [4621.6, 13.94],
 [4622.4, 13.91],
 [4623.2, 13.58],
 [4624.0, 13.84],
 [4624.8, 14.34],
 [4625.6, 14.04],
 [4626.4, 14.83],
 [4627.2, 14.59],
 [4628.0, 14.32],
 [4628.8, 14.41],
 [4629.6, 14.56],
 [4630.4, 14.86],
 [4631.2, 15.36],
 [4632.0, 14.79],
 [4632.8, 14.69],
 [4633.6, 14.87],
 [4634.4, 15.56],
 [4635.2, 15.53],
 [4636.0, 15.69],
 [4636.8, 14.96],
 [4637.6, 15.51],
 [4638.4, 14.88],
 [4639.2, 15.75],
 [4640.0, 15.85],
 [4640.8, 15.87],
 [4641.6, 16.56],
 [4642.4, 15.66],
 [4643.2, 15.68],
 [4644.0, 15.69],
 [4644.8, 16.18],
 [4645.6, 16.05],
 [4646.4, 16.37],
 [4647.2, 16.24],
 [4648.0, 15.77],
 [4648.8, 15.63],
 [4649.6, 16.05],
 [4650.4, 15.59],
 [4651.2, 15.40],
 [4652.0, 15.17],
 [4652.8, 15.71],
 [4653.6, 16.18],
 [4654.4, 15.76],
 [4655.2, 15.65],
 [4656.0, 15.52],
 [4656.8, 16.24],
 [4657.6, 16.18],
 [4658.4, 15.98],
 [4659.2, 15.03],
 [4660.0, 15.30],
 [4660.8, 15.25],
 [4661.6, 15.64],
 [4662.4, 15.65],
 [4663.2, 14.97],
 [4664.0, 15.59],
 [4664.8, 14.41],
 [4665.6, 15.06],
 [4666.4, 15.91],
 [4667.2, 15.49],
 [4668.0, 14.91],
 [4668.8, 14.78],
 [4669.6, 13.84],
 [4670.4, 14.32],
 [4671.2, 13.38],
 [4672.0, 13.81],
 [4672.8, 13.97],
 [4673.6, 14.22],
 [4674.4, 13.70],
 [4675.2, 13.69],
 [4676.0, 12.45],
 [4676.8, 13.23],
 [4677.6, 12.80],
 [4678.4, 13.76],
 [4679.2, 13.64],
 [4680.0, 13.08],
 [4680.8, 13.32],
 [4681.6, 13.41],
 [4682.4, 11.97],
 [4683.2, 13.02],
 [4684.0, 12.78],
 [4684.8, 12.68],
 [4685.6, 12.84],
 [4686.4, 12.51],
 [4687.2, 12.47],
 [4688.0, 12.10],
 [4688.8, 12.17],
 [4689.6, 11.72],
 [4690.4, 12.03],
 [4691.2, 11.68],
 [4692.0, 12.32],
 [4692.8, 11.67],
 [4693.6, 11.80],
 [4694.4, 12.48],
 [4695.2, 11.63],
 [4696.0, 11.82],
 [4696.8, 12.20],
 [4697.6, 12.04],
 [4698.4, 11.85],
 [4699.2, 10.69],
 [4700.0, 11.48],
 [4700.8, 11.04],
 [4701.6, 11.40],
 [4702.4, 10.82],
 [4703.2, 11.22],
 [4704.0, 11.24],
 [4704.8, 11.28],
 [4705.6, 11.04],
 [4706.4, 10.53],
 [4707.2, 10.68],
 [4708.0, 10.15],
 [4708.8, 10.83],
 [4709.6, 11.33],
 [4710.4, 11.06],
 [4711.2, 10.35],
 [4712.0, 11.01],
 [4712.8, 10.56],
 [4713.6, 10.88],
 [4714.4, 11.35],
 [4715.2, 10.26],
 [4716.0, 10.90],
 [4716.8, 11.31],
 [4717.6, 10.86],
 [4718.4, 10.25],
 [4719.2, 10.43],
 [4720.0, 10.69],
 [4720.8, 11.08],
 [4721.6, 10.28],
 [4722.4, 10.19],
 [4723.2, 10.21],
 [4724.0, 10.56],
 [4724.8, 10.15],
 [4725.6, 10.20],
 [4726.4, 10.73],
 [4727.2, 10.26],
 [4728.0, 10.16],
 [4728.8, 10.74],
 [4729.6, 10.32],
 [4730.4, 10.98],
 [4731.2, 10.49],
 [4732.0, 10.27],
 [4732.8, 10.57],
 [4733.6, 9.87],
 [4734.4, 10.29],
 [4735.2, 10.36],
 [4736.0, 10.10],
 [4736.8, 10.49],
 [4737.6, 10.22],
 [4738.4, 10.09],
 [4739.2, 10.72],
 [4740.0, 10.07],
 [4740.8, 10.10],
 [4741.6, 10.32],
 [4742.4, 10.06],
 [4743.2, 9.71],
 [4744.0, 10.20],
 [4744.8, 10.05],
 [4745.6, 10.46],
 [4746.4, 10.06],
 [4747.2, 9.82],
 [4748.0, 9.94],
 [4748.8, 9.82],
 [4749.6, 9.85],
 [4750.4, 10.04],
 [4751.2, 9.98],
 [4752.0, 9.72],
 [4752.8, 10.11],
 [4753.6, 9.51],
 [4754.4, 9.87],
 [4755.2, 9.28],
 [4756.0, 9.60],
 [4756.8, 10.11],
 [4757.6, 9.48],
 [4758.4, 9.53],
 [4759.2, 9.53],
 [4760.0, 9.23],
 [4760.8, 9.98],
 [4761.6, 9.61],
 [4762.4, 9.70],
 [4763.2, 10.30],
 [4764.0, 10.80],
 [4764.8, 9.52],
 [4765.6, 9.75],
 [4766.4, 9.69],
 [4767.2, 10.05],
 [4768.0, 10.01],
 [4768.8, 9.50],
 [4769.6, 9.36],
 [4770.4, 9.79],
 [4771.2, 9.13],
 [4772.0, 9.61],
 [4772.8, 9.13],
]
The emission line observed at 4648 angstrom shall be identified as C IV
